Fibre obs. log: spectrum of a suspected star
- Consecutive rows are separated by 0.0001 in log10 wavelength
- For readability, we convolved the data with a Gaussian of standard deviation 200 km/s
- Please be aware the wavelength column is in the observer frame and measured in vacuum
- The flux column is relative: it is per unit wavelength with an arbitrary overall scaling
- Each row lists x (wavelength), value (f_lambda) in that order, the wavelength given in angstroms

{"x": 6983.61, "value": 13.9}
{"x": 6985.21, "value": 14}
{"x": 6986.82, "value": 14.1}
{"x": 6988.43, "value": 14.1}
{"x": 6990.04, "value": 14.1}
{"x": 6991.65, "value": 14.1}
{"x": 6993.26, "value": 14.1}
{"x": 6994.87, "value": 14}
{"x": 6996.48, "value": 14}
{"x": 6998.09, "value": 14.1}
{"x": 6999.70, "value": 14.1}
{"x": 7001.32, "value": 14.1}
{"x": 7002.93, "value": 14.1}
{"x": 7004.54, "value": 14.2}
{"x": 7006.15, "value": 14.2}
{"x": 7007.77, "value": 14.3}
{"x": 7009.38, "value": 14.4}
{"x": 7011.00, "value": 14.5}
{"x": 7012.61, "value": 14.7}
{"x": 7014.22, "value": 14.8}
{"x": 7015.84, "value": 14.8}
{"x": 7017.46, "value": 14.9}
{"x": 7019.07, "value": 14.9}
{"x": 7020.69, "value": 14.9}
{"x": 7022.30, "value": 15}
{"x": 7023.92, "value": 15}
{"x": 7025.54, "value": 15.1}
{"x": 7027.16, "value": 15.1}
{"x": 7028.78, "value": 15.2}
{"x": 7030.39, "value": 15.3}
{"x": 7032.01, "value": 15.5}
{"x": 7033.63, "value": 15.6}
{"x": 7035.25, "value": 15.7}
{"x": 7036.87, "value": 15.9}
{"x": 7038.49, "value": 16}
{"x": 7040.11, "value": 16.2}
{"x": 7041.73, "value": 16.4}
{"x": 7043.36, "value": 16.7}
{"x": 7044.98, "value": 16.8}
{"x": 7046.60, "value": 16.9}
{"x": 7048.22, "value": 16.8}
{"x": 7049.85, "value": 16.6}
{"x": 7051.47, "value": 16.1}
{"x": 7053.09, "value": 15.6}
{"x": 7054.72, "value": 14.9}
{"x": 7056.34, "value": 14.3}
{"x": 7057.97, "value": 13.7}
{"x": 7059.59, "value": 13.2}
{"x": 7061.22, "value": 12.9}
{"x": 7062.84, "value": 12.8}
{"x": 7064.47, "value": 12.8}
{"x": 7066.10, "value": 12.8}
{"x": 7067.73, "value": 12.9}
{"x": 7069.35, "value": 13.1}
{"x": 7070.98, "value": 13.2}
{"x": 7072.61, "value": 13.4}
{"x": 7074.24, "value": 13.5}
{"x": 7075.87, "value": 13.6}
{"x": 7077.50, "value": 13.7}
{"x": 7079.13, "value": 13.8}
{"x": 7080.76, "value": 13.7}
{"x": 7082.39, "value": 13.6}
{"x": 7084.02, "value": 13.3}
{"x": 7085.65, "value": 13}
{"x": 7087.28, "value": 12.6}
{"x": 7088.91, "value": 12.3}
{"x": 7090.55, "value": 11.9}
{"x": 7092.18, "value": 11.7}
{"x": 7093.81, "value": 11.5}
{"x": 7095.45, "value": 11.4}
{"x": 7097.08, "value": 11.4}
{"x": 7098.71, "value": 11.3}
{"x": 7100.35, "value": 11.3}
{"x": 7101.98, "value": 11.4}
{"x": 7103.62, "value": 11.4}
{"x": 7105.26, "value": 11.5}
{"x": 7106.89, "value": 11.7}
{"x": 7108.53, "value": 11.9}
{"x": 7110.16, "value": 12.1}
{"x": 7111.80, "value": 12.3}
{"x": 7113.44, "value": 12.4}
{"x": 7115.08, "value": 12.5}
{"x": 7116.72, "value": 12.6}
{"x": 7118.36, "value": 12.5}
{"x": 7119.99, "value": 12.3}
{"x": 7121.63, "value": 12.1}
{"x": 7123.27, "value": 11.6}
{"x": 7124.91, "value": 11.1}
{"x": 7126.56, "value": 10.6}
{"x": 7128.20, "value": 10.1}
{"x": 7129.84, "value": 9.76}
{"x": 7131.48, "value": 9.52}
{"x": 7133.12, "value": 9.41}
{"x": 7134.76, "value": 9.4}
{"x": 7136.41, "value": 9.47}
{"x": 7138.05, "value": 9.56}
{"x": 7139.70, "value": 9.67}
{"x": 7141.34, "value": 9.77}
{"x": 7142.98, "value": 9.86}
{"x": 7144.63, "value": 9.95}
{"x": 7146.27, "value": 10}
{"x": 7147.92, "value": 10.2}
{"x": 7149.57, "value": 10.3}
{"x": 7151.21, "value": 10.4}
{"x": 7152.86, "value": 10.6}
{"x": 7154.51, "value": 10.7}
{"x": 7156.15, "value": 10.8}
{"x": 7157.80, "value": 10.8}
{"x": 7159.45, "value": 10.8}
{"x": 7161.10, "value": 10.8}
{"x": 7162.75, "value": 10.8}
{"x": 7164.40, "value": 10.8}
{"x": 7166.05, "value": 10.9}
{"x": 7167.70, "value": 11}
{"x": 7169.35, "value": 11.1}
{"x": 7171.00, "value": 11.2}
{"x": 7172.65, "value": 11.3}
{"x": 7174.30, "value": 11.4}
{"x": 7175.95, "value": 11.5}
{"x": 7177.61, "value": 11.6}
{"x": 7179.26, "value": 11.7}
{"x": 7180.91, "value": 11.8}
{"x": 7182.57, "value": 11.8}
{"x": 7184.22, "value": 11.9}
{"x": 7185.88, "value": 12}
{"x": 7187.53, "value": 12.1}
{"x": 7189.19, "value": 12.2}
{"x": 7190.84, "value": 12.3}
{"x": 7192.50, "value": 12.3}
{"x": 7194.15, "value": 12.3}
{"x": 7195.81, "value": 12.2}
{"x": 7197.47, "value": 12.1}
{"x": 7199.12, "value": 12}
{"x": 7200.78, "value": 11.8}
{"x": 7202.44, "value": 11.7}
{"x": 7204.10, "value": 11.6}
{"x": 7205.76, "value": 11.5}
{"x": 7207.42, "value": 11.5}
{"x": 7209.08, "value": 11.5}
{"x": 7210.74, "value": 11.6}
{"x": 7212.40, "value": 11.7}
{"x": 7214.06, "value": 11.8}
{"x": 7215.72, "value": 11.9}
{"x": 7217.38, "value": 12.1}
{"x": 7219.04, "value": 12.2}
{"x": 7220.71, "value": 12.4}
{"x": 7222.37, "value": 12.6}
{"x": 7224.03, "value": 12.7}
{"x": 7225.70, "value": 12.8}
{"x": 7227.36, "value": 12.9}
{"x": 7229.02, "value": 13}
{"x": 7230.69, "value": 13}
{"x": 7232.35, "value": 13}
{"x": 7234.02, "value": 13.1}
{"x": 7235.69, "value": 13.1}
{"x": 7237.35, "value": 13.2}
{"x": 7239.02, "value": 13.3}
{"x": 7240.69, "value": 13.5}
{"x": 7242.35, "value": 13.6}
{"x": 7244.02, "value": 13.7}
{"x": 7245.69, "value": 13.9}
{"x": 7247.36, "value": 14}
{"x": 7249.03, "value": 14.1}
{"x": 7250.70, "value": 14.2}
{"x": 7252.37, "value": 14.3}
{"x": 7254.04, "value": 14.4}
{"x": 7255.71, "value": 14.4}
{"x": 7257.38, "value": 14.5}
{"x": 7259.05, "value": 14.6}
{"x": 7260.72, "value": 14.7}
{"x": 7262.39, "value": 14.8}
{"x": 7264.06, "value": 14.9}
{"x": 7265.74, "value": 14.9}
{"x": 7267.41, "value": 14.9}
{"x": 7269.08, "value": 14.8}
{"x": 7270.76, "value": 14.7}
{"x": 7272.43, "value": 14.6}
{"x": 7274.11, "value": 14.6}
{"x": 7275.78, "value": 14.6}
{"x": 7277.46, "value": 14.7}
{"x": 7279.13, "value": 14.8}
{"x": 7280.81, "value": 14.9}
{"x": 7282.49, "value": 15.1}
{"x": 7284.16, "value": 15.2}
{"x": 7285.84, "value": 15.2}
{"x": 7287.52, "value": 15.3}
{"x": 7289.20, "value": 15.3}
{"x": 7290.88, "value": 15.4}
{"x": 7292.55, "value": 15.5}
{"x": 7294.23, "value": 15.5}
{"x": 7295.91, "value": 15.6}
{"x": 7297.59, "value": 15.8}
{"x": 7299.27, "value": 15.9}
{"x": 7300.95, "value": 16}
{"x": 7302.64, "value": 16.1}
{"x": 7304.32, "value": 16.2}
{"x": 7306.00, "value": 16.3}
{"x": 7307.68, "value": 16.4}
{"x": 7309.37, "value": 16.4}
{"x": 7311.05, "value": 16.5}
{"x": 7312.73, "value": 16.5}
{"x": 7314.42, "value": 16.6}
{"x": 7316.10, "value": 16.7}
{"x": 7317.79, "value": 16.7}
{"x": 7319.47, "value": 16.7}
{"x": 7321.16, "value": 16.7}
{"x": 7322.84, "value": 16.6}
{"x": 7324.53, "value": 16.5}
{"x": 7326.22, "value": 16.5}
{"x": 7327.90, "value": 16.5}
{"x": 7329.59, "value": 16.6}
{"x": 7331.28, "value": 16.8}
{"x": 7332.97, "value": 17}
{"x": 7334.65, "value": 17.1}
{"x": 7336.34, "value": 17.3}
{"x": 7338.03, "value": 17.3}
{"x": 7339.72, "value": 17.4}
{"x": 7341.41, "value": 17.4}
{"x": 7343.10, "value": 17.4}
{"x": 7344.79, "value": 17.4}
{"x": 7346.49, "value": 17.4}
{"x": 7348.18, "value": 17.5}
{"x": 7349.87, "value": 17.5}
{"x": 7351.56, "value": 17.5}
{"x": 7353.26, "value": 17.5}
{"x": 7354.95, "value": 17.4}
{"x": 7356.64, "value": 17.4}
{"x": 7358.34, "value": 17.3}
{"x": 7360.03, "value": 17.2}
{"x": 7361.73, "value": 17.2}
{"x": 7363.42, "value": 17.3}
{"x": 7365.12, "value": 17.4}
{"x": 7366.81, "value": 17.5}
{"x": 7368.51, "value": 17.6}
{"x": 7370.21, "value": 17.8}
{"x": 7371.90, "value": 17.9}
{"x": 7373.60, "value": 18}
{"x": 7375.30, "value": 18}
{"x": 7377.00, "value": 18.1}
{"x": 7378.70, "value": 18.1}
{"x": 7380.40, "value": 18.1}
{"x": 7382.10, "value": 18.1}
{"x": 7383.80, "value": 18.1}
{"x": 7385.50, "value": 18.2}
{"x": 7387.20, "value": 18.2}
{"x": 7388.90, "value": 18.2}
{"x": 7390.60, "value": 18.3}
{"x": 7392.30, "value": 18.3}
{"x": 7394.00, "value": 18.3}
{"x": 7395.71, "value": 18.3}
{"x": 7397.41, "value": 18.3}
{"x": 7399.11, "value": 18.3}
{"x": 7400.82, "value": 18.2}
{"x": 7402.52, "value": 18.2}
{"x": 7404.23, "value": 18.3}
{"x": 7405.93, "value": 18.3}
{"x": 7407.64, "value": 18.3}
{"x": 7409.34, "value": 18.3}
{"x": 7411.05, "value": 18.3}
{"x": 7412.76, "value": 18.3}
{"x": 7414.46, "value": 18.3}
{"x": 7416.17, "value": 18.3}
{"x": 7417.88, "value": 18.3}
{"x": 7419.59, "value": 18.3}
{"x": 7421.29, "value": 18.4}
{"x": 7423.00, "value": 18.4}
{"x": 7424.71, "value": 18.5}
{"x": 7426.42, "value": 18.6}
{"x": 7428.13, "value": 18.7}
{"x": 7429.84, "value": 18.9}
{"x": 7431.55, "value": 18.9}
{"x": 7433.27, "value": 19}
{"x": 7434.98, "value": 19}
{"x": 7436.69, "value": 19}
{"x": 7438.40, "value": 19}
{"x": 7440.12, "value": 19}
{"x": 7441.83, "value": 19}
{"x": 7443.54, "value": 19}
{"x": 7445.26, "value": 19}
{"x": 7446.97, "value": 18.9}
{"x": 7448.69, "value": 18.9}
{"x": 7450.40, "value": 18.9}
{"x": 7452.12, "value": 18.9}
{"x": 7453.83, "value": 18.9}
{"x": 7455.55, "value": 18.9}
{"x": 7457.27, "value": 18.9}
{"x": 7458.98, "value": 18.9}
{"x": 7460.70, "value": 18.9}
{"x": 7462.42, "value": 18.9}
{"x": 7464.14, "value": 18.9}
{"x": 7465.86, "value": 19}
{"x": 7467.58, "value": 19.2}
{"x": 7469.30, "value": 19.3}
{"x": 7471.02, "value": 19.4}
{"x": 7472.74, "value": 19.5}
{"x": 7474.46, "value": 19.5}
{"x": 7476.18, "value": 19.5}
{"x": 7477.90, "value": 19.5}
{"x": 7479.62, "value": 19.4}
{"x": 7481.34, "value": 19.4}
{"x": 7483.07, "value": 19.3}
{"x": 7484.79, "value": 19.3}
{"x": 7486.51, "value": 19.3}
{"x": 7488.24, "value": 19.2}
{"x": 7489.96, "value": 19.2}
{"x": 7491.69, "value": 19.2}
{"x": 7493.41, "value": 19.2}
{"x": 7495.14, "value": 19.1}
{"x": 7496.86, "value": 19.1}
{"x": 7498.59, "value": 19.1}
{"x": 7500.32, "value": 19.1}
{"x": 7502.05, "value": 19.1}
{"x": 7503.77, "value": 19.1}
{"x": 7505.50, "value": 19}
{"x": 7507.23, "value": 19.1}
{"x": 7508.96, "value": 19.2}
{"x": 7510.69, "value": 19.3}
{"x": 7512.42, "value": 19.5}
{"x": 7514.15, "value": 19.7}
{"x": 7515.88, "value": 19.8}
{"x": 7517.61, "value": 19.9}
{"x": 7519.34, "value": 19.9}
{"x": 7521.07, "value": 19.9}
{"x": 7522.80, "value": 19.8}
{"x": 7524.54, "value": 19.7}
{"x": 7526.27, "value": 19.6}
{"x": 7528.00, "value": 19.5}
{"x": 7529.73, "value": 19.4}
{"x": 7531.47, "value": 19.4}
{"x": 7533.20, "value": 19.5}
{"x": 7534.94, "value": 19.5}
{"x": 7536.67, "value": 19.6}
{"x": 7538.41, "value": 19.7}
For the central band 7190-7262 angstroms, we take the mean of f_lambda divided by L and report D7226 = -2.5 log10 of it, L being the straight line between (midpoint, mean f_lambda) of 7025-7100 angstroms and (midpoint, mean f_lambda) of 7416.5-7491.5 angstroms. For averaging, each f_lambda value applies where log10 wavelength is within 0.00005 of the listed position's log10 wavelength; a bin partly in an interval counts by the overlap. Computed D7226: 0.25 mag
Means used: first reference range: 14.1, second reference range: 19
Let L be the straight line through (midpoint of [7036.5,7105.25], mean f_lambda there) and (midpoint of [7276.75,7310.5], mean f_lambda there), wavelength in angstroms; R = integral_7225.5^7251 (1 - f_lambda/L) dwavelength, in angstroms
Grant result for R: 2.9 angstroms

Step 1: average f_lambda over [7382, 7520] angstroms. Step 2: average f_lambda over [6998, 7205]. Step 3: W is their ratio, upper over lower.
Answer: 1.5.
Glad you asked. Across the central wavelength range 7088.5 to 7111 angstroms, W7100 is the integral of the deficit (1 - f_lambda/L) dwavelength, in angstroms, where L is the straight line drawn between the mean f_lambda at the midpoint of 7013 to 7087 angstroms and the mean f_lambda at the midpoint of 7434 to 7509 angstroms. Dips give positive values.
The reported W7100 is 5.3 angstroms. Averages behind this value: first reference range 14.6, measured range 11.6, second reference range 19.1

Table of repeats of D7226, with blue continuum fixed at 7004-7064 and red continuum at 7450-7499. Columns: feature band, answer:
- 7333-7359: 0.038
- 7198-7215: 0.389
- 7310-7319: 0.069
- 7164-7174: 0.423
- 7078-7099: 0.244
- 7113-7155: 0.448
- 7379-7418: 0.013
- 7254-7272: 0.172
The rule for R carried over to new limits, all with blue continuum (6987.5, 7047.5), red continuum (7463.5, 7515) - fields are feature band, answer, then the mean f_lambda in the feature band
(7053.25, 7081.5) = 3.6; 13.5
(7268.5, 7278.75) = 1.6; 14.7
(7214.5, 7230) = 4.0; 12.5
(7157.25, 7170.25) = 4.3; 10.9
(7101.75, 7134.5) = 9.2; 11.4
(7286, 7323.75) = 3.2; 16.1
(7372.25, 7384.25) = 0.1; 18.1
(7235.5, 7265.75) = 5.3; 14.1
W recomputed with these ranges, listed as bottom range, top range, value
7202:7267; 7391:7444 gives 1.41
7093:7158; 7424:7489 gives 1.74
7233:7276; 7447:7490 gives 1.35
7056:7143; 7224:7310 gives 1.22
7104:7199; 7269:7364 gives 1.46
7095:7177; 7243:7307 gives 1.37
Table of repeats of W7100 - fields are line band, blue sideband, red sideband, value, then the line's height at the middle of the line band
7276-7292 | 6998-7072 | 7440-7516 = 2.0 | 17.3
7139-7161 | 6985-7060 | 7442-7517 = 7.9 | 16.1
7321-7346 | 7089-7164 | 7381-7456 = -1.0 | 16.3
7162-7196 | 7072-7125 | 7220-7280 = 4.0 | 13.2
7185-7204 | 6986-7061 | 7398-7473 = 5.1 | 16.5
